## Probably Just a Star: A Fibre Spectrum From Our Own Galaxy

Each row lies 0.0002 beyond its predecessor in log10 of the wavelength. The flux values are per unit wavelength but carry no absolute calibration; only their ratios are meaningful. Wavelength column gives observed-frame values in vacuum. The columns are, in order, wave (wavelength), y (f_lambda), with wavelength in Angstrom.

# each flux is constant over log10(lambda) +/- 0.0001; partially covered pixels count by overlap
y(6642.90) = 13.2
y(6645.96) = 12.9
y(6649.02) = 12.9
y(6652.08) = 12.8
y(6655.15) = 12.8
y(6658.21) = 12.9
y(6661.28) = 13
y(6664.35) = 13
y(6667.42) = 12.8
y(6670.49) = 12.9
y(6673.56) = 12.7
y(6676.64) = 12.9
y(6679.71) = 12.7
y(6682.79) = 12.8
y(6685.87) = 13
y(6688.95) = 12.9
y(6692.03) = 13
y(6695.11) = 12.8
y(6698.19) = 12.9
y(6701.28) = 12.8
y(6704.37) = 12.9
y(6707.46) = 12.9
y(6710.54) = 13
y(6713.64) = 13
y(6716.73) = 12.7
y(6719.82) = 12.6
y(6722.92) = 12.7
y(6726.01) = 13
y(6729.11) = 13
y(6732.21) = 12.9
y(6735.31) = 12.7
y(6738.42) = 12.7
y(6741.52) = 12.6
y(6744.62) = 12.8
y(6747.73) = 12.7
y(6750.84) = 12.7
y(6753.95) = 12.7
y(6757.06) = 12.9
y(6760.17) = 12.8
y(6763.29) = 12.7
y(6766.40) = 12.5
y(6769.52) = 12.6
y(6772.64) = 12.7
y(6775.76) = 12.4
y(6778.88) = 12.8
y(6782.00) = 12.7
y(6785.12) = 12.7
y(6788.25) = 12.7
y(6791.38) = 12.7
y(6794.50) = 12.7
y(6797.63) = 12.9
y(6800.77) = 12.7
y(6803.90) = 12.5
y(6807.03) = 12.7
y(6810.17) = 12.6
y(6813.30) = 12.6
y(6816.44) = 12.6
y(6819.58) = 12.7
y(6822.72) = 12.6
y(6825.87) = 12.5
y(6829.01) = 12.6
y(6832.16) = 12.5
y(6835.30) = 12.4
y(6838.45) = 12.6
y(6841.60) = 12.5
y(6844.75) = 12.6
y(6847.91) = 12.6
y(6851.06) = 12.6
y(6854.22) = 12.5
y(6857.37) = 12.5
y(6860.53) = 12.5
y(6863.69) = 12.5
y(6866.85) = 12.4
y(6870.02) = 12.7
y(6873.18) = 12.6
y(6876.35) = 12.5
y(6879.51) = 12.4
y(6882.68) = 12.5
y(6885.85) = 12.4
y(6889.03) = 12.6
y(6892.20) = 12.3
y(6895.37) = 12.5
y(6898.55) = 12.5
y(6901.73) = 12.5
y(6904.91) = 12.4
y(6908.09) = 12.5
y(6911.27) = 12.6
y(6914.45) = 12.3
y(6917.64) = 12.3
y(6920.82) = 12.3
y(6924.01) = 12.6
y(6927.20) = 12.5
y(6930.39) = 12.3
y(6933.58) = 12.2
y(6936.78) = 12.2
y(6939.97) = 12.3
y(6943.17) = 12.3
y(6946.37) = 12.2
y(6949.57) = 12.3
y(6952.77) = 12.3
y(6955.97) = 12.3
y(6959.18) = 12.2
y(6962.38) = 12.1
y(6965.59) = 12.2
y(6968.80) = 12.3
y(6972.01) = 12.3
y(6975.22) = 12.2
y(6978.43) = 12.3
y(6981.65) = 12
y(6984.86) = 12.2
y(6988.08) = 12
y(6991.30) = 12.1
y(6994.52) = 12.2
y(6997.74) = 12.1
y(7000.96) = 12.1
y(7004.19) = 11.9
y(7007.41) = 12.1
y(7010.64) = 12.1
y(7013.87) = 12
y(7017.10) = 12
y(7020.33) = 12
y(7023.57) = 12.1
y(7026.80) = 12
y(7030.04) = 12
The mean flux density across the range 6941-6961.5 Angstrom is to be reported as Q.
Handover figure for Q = 12.3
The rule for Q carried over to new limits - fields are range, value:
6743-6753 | 12.7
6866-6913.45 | 12.5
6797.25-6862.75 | 12.6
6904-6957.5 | 12.3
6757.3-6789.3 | 12.7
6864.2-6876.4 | 12.5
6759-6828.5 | 12.7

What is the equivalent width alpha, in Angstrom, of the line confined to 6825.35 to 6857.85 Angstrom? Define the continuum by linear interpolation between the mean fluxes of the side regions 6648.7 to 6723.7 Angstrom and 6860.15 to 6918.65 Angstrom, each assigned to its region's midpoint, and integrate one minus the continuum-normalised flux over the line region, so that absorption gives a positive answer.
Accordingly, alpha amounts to 0.1 Angstrom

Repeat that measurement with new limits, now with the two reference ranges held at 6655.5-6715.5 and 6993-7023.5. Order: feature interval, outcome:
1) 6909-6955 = -0.3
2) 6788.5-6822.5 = -0.2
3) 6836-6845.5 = 0.0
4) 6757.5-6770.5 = 0.0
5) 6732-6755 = 0.0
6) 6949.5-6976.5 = -0.2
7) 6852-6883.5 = -0.2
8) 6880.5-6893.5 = -0.1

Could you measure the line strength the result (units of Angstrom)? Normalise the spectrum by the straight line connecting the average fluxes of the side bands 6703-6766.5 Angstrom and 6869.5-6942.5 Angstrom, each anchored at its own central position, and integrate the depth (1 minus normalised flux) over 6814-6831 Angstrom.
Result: 0.0 Angstrom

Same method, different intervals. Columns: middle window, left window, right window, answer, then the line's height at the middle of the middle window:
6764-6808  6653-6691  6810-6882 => 0.0 Angstrom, 12.7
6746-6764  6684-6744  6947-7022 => 0.0 Angstrom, 12.7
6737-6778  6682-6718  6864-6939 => 0.3 Angstrom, 12.8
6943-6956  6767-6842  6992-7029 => -0.1 Angstrom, 12.2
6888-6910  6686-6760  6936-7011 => -0.2 Angstrom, 12.4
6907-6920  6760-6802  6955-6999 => -0.1 Angstrom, 12.3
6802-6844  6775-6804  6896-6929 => 0.2 Angstrom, 12.6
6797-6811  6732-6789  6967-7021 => -0.1 Angstrom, 12.6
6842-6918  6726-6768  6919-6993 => -0.4 Angstrom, 12.4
